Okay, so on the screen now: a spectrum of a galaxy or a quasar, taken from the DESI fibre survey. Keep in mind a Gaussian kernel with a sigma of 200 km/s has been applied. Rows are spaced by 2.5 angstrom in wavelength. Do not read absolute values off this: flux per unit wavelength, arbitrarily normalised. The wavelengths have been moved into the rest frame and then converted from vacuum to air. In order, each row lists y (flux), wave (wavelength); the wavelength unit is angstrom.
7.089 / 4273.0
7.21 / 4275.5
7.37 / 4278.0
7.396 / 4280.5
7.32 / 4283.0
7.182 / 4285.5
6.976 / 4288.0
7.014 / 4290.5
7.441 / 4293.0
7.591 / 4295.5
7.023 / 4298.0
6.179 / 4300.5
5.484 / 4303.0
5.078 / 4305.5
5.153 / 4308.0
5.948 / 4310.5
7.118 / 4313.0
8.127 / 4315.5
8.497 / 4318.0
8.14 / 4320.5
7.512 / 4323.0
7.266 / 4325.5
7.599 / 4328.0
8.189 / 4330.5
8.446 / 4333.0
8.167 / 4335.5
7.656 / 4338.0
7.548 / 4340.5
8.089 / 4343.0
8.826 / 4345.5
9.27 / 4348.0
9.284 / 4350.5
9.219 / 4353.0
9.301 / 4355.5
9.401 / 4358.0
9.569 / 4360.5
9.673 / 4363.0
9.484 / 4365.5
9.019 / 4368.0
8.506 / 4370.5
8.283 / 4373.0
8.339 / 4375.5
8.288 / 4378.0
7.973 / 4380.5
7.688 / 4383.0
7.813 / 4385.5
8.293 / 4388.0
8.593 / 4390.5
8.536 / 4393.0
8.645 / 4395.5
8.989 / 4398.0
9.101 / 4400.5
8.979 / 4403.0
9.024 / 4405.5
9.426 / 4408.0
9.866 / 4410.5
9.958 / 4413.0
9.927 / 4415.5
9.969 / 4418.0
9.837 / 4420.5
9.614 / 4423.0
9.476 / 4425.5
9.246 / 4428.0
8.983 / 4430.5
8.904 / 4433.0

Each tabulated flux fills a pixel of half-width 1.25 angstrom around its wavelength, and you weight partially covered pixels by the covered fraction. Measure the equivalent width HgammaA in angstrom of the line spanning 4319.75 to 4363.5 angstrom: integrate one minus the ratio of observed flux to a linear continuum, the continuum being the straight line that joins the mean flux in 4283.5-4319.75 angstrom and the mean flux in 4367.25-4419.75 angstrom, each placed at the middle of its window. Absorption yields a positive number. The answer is -4.5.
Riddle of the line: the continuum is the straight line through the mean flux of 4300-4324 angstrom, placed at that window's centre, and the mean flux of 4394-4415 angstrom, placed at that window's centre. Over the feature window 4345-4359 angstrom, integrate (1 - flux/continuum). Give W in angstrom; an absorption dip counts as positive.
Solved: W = -2.5 angstrom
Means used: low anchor 6.73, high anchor 9.26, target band 9.23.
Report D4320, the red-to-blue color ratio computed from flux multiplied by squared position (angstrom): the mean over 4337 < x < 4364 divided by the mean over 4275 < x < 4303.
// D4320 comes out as 1.3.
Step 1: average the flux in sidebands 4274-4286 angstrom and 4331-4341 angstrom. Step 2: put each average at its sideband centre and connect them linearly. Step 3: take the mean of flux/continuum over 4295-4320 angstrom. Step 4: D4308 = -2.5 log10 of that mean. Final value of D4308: 0.15 mag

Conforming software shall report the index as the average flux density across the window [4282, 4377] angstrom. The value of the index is 7.87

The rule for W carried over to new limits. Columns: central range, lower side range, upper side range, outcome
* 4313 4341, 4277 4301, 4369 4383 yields -0.9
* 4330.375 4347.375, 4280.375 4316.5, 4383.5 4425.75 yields -1.2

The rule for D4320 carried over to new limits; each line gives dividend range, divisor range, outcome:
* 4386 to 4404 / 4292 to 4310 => 1.45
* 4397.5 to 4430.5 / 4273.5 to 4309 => 1.48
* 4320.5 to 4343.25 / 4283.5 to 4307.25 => 1.20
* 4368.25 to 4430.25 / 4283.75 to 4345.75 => 1.28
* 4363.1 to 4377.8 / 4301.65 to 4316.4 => 1.48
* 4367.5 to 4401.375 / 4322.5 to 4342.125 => 1.10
